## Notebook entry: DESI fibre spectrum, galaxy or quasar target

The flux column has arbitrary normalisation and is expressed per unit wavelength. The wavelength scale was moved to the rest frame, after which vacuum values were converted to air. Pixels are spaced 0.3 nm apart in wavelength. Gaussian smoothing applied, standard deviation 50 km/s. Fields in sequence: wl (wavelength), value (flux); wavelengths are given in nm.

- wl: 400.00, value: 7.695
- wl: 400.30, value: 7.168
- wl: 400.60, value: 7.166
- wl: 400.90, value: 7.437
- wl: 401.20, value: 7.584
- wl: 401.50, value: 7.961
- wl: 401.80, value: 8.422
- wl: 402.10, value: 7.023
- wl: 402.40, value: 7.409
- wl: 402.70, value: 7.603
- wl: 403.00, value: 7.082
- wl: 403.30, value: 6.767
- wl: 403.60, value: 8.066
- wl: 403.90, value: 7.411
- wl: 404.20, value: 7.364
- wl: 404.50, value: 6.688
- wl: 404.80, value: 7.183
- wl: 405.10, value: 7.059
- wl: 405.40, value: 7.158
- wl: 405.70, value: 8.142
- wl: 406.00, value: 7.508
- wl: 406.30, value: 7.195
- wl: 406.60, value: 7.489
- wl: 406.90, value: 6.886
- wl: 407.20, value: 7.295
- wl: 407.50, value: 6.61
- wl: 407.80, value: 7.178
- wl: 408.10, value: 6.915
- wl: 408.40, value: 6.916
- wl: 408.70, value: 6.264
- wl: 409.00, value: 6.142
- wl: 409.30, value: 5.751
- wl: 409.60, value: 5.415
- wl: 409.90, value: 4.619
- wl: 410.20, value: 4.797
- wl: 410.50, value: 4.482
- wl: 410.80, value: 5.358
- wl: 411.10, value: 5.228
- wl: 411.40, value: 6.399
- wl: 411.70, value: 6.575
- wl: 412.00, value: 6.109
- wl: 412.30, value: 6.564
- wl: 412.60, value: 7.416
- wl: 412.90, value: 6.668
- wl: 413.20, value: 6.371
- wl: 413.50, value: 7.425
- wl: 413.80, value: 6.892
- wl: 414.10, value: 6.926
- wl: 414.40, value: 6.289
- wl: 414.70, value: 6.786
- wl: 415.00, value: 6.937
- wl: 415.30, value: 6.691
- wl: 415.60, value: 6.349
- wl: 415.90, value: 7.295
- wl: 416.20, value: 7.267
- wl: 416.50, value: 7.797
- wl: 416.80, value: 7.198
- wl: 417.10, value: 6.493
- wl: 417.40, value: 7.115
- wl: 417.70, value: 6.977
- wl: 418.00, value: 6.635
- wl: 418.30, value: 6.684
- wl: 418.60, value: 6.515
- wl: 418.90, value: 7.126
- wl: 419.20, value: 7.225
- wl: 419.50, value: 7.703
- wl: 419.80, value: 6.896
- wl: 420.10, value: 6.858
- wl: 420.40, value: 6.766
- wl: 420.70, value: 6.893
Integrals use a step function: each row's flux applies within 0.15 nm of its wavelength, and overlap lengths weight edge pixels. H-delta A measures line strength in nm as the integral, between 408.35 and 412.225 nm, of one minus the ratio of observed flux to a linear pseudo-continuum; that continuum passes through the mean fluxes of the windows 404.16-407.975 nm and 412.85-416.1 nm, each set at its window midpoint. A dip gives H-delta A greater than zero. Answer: 0.73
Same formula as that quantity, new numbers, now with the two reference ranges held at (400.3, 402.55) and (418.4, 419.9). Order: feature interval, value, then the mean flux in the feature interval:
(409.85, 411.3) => 0.46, 4.97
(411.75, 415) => 0.22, 6.75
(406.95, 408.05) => 0.06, 7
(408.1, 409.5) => 0.20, 6.31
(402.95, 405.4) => 0.09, 7.2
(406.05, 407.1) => 0.03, 7.23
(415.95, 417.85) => 0.00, 7.15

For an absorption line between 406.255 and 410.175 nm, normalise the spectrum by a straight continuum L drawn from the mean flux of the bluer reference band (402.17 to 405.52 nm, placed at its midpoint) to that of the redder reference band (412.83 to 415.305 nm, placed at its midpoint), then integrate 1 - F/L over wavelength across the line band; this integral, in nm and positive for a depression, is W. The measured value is 0.342 nm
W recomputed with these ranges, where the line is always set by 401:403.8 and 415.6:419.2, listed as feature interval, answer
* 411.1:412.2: 0.15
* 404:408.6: 0.15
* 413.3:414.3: 0.02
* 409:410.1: 0.29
